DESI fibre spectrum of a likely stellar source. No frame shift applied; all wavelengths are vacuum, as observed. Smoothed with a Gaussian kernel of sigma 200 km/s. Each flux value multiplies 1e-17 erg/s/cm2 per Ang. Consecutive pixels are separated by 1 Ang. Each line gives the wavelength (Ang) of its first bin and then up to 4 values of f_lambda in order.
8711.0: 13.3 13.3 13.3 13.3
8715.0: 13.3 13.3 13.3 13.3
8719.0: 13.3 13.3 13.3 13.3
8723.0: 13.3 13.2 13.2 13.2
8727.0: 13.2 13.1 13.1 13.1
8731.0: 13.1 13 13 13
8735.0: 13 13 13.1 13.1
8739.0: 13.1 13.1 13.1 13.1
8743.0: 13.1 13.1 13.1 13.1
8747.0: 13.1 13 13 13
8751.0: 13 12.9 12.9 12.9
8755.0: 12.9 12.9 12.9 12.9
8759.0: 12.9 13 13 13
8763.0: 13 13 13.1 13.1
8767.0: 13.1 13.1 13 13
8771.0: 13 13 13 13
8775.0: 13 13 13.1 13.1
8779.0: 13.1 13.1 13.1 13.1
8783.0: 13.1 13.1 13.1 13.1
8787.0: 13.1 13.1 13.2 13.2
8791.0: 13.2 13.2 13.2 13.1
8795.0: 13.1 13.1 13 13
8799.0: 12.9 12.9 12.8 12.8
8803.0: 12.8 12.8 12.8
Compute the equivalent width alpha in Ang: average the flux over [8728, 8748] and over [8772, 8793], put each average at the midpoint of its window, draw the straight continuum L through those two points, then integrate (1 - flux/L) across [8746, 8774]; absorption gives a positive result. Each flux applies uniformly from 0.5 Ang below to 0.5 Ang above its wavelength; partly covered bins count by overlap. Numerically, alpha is 0.2 Ang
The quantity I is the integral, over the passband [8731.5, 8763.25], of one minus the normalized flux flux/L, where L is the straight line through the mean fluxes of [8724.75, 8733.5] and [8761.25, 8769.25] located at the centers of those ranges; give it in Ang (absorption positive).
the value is 0.2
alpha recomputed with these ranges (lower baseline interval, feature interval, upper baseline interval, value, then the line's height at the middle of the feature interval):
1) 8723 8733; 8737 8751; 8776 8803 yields 0.0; 13.1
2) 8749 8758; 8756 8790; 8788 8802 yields -0.1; 13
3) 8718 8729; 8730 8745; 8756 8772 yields 0.1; 13.2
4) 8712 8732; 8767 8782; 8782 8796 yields 0.1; 13.2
